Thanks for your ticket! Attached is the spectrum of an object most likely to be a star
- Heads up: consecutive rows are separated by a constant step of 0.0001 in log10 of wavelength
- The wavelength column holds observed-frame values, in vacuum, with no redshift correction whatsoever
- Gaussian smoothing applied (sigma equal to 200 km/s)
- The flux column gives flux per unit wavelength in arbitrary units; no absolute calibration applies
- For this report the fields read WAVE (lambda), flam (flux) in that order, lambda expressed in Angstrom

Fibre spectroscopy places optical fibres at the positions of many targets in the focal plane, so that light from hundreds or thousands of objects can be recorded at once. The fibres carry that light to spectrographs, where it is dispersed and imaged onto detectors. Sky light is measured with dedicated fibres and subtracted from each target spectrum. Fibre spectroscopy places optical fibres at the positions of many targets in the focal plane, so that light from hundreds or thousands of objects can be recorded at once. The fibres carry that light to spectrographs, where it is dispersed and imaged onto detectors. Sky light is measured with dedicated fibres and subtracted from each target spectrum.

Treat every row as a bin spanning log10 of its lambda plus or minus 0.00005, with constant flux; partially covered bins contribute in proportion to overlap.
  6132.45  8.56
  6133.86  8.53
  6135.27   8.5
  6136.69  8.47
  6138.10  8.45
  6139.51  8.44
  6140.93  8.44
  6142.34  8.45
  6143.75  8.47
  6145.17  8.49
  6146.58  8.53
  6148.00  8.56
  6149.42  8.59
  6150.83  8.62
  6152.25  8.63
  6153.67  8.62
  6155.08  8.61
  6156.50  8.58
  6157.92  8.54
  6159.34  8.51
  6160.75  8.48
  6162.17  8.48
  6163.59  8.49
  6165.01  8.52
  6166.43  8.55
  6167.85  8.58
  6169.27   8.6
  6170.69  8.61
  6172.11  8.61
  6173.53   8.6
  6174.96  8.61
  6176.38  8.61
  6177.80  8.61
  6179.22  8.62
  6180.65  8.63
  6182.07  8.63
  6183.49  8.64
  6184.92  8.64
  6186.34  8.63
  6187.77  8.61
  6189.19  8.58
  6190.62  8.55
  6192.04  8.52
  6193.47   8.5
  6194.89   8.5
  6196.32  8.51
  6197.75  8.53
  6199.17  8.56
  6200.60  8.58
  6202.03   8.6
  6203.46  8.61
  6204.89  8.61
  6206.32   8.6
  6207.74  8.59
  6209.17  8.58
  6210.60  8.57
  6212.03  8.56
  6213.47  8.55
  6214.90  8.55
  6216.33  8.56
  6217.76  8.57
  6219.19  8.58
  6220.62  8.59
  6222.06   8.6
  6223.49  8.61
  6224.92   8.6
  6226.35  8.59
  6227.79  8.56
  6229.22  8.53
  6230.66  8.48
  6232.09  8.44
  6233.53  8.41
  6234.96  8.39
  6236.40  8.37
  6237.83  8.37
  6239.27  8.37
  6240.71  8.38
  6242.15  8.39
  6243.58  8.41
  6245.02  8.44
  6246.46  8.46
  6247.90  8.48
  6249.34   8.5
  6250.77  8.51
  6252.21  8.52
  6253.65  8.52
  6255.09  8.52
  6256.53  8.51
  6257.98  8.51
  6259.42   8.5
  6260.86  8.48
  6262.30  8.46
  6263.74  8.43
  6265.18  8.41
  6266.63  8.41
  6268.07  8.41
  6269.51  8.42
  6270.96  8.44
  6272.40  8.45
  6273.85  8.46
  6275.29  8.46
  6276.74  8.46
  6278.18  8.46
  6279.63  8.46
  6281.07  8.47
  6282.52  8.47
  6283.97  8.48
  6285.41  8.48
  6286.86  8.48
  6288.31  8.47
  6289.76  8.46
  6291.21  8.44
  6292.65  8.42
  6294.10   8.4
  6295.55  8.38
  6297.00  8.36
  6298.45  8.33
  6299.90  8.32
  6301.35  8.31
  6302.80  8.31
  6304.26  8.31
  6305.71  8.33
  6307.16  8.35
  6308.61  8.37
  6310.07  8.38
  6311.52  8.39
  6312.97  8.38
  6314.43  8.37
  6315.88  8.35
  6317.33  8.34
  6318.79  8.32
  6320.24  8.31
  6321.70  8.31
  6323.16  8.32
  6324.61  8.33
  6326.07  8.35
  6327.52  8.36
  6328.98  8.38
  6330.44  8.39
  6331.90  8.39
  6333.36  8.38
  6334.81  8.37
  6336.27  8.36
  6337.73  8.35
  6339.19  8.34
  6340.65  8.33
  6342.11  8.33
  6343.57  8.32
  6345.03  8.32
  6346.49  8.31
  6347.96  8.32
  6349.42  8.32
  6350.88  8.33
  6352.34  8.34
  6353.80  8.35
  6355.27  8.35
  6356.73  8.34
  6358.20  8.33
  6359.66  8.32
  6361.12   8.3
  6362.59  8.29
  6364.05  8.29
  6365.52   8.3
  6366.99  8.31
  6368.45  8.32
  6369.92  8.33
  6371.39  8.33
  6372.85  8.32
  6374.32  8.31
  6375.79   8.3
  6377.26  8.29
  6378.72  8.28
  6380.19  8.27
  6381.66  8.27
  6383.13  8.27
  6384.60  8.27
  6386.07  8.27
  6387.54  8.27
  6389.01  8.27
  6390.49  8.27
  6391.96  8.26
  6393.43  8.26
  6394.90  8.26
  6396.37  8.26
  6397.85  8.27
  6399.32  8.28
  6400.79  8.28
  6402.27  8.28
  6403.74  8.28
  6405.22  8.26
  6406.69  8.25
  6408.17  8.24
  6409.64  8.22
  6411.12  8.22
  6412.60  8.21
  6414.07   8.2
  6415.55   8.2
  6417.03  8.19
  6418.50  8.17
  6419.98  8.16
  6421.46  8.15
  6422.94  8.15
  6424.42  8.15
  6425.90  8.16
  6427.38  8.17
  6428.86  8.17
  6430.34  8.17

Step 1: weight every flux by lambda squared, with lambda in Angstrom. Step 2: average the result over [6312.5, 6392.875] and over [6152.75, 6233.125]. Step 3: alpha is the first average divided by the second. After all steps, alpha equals 1.02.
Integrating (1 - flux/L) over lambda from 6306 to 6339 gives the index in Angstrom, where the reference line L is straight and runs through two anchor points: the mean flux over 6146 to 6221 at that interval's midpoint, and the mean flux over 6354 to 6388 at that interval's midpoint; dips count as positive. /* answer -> 0.1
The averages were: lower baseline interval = 8.58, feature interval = 8.36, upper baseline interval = 8.3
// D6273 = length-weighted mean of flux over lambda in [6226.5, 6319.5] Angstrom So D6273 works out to 8.43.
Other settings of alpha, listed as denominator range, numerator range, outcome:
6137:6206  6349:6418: 1.03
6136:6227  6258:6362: 1.02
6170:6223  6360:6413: 1.02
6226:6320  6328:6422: 1.02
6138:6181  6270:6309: 1.03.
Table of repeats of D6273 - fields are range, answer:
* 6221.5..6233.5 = 8.54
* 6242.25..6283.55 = 8.46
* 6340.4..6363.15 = 8.32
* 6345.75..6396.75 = 8.3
